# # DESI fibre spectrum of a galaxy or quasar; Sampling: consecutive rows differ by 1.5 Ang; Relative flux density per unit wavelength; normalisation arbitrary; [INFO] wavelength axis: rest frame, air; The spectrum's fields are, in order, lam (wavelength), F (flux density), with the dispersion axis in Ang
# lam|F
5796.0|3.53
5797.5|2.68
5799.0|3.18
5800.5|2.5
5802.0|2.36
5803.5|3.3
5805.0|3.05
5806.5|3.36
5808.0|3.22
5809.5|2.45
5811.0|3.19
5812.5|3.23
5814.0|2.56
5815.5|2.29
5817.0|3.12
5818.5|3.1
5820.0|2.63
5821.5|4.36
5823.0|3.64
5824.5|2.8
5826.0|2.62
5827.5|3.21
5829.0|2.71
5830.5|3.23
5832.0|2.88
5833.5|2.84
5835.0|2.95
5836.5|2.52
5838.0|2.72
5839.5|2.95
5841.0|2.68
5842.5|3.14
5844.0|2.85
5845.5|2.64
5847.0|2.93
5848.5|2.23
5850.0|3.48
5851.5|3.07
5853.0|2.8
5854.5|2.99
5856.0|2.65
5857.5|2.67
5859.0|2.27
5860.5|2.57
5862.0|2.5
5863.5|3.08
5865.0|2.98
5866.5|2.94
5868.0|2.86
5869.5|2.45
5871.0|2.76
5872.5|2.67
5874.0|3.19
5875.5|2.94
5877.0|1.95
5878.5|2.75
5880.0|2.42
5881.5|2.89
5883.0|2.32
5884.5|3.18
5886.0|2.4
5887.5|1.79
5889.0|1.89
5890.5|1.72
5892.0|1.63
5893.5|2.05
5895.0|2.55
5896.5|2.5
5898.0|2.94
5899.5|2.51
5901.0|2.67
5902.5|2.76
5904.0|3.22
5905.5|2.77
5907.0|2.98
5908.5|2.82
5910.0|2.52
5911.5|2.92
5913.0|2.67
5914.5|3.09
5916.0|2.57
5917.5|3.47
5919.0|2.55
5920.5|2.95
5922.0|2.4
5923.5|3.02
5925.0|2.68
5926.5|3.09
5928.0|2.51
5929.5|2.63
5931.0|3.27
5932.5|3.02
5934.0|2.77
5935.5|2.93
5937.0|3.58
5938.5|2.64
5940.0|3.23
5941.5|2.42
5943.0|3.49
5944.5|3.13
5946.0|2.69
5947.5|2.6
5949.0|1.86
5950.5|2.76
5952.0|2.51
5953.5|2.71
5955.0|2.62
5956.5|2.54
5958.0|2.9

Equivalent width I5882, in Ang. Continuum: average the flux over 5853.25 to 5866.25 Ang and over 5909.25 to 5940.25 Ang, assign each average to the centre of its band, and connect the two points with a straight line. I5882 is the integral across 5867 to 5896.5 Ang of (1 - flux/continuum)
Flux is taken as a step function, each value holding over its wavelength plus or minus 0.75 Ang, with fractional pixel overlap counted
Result 3.5 Ang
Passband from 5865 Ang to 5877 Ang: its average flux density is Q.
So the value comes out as 2.78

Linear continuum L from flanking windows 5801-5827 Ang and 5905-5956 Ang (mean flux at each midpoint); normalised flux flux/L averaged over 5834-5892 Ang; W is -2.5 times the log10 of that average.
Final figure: 0.10 mag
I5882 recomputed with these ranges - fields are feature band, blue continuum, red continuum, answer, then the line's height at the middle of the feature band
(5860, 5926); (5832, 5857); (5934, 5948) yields 5.7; 2.9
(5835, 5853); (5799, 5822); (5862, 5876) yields 0.4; 2.9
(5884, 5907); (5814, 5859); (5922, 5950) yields 3.4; 2.87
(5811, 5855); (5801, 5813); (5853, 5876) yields -0.7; 2.9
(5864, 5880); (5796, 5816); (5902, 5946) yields 0.9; 2.9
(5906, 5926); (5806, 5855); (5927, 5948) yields 0.8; 2.93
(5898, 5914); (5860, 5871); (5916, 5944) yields 0.4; 2.86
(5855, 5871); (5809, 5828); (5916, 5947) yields 1.5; 2.98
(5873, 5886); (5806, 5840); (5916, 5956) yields 1.0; 2.9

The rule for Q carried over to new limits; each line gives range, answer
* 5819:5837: 3.04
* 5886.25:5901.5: 2.22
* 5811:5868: 2.89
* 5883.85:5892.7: 2.09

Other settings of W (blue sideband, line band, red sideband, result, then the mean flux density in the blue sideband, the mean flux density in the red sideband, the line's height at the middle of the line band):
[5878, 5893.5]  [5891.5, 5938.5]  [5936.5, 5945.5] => -0.036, 2.28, 3.06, 2.69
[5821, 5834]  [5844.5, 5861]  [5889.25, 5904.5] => 0.043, 3.13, 2.42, 2.87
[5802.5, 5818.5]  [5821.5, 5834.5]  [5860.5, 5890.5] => -0.071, 2.97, 2.61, 2.87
